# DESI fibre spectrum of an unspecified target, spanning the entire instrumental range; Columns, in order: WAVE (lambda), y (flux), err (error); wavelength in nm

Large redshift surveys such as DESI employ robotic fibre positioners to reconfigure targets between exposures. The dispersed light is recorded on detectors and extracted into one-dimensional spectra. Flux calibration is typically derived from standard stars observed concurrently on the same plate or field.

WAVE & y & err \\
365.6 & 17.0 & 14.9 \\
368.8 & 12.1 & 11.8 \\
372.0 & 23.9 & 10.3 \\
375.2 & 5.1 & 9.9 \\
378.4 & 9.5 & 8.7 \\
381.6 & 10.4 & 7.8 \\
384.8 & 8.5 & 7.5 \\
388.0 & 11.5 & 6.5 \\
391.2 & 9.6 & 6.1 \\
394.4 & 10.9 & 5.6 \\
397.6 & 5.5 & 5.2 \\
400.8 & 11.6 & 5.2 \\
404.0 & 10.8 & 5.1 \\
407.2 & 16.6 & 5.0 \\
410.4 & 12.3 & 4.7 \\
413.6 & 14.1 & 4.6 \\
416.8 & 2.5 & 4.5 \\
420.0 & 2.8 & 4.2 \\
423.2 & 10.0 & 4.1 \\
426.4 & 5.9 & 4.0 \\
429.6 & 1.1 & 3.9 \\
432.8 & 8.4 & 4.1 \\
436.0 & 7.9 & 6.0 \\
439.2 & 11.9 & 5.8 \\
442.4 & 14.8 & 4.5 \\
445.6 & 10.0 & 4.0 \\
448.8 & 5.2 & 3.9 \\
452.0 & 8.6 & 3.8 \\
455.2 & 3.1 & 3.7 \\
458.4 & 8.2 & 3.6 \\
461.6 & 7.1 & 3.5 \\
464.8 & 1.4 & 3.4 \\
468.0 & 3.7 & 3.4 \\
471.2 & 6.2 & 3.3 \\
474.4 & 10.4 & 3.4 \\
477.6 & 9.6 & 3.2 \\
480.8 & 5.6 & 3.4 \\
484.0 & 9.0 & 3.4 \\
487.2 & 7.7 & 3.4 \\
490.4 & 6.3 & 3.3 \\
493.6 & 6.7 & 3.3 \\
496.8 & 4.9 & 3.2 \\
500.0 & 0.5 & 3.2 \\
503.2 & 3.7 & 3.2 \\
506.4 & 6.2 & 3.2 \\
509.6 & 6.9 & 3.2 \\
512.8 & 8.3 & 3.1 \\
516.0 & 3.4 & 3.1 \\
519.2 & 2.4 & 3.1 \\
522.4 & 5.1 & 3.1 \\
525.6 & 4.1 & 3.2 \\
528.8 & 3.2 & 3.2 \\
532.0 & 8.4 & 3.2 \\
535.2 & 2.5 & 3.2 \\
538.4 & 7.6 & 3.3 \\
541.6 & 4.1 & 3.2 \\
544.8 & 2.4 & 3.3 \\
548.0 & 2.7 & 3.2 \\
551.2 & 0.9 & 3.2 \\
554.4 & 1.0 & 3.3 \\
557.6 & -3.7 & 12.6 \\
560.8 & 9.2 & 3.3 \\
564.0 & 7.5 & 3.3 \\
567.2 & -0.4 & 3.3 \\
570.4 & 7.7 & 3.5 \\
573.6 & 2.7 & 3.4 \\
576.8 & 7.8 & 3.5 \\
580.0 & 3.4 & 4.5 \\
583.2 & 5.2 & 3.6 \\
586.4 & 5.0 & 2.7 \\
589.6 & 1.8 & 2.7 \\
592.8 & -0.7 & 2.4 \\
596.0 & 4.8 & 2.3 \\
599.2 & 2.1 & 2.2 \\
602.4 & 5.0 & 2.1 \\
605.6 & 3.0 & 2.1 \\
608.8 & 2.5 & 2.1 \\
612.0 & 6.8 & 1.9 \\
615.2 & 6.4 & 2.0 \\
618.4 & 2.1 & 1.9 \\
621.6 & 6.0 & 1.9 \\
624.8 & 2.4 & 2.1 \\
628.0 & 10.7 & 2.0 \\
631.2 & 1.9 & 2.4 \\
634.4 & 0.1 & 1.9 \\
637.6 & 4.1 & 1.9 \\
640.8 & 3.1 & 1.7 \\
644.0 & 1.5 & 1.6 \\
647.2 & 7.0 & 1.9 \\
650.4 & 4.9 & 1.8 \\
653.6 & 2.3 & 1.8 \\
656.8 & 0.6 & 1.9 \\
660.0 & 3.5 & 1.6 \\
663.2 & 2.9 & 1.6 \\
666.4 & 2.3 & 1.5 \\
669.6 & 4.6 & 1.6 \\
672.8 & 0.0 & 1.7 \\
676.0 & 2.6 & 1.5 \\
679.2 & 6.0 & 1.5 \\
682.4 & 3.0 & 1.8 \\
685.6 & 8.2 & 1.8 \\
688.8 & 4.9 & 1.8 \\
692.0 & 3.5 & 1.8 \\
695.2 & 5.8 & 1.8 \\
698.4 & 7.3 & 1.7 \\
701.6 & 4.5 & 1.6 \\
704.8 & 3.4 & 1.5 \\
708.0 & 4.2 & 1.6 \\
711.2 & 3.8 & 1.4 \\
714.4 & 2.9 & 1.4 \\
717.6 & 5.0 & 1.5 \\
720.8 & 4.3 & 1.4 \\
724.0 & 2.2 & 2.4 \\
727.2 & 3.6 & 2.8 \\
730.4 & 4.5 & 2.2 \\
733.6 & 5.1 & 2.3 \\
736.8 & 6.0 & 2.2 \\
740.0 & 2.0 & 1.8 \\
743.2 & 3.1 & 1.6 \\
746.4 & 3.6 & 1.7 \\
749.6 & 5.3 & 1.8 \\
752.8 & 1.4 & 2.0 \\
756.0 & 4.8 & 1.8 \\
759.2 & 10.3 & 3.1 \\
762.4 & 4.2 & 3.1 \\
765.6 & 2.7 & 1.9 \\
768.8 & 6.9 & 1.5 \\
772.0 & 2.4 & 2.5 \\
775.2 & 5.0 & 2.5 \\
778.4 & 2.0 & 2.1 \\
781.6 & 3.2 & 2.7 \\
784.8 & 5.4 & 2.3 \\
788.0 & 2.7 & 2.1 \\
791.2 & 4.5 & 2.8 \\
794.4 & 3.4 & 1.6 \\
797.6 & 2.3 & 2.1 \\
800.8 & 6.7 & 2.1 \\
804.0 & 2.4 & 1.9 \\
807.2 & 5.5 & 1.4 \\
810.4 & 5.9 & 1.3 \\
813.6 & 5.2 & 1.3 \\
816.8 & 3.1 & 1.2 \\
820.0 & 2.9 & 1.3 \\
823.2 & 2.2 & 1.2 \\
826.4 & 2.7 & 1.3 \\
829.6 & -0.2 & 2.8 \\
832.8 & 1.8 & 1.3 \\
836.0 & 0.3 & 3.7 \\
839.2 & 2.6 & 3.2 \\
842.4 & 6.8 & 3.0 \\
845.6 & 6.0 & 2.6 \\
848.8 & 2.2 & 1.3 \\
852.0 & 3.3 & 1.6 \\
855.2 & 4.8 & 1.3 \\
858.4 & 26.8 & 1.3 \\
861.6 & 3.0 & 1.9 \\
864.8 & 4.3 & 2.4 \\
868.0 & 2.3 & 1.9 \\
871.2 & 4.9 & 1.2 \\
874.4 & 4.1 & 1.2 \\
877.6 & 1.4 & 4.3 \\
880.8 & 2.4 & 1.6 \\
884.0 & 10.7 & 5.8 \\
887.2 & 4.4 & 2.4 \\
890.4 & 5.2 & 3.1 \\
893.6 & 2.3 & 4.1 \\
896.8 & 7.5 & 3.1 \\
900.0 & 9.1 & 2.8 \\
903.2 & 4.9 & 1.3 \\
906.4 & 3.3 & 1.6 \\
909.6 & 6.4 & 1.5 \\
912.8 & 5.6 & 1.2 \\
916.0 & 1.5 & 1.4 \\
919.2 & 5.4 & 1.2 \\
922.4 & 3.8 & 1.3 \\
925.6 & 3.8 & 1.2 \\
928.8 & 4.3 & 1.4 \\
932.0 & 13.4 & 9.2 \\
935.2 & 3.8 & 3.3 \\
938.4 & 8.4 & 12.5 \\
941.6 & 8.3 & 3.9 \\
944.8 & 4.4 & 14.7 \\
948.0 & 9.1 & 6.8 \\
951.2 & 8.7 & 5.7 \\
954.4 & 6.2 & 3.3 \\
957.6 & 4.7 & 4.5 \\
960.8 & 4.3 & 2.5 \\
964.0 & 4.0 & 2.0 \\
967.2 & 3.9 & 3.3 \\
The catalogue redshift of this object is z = 1.30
